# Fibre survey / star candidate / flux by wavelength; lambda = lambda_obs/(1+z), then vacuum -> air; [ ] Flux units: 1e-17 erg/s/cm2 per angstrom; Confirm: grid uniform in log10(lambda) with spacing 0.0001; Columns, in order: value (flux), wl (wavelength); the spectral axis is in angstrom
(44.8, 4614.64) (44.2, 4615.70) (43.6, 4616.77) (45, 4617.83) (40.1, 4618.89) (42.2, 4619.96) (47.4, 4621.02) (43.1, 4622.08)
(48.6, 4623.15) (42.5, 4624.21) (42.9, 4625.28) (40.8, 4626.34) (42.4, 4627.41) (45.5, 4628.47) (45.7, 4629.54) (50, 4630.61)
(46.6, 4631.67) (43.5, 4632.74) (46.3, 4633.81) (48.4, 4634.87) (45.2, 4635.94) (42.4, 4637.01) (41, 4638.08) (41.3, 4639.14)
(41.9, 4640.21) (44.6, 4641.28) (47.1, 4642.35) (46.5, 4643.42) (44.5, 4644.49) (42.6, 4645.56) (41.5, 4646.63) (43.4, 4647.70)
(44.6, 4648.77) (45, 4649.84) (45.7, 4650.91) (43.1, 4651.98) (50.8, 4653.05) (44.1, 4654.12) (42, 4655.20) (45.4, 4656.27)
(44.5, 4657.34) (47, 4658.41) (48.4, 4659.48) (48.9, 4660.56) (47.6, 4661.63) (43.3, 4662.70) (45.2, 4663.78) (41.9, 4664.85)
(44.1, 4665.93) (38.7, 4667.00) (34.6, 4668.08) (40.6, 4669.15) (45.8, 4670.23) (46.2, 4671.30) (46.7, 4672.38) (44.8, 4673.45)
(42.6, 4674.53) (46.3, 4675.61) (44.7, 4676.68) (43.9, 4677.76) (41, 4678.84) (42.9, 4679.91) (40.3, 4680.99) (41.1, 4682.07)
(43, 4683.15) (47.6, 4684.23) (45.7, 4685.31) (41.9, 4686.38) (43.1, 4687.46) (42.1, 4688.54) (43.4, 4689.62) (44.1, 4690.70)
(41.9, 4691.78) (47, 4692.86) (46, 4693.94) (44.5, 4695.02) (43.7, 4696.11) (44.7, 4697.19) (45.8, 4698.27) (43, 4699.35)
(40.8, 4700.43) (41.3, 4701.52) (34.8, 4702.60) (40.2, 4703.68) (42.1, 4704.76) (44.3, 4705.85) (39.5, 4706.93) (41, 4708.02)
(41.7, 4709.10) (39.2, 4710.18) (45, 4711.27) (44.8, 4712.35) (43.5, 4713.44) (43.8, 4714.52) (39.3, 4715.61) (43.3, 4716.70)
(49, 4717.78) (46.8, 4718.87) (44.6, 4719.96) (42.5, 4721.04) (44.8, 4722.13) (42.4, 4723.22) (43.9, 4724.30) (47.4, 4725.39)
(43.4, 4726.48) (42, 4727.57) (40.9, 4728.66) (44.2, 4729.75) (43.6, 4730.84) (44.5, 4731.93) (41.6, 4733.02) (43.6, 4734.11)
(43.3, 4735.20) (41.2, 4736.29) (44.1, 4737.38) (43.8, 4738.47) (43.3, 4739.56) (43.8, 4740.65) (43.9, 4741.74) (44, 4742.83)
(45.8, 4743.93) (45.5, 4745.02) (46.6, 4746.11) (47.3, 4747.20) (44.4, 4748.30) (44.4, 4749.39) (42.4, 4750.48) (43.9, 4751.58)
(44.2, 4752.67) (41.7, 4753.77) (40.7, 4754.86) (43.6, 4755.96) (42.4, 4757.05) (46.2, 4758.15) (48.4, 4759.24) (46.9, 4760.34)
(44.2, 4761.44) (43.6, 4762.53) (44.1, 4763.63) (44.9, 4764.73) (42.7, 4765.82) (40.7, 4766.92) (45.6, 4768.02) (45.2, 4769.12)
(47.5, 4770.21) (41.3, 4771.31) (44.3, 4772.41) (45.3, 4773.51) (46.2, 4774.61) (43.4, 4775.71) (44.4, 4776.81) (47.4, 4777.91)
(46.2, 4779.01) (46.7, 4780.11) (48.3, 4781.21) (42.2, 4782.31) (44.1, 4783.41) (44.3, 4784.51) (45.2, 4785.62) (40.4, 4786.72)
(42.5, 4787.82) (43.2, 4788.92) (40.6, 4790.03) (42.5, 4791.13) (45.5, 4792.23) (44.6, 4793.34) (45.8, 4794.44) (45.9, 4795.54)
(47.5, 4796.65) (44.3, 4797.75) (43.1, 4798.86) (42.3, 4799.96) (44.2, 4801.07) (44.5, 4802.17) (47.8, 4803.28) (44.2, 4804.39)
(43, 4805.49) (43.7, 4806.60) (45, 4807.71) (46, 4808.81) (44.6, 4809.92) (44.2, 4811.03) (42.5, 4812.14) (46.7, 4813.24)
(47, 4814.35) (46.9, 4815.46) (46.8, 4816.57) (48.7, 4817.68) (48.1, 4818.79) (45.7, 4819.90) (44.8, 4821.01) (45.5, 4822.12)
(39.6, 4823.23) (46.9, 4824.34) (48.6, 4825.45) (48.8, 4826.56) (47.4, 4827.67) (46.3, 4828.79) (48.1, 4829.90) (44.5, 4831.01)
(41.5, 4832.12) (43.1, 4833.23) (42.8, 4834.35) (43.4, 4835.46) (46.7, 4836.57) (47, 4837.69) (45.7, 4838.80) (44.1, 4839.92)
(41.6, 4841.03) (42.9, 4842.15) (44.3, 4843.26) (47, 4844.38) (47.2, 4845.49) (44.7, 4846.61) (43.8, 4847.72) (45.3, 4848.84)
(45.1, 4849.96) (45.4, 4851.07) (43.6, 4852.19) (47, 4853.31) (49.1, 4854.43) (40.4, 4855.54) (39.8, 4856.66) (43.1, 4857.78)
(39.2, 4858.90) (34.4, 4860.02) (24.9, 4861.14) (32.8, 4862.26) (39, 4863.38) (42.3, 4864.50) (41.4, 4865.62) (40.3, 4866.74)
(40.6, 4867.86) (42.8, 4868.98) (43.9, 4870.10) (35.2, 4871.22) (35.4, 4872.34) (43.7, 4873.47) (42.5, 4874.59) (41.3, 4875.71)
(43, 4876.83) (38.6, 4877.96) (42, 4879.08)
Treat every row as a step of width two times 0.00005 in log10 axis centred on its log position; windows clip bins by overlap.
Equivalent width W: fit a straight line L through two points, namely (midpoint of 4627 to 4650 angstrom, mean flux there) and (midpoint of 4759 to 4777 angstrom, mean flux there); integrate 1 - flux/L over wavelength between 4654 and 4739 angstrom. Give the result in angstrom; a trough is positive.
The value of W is 2.1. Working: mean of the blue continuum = 44.5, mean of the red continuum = 44.6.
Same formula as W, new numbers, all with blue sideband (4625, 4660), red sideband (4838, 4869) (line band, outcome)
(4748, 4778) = -0.71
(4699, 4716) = 0.92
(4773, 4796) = -0.83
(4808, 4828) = -1.64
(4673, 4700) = 0.23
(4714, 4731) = -0.06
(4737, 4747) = -0.27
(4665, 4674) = 0.35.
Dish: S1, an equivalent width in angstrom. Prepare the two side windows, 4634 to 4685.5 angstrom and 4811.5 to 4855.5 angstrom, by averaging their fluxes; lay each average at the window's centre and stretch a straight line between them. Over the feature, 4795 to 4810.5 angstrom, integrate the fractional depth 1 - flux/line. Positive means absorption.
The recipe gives 0.17 angstrom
